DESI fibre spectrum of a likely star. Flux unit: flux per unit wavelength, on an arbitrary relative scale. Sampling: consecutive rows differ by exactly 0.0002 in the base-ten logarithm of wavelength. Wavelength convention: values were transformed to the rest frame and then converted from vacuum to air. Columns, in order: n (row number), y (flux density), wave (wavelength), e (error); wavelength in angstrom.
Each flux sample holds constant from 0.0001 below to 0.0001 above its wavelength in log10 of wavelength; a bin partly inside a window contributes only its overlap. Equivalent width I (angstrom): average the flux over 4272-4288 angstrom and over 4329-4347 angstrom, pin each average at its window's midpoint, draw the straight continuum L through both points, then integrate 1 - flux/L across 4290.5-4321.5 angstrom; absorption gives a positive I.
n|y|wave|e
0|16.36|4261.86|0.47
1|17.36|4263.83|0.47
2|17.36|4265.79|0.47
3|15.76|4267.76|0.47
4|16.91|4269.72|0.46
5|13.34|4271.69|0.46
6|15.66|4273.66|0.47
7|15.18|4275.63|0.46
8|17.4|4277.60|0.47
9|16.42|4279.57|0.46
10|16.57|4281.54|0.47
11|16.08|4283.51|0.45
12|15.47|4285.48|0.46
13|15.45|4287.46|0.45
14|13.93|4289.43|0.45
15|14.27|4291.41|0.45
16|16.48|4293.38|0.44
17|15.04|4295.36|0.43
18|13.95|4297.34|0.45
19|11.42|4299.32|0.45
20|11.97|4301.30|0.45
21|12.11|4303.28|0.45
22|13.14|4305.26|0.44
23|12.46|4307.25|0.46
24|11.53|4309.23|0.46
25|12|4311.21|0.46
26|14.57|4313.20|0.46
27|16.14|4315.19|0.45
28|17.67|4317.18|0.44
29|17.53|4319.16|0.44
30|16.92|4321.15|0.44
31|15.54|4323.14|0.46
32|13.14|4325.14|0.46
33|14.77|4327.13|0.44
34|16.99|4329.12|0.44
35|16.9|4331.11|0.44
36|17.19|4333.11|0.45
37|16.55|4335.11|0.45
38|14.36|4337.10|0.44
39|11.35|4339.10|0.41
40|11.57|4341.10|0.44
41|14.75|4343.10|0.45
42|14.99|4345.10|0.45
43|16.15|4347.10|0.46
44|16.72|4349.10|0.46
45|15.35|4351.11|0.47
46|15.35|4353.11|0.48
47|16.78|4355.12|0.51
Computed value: 2.6 angstrom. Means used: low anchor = 15.9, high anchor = 14.9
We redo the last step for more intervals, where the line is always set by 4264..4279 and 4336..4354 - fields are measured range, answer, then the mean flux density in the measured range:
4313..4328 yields -0.8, 15.9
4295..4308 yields 2.2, 12.8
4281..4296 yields 0.3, 15.4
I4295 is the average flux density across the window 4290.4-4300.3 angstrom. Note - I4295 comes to 14.2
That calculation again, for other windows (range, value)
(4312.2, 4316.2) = 15.3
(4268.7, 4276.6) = 15.3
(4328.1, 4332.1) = 17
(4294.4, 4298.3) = 14.5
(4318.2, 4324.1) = 16.7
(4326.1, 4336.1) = 16.5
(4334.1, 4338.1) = 15.5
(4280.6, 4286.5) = 16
